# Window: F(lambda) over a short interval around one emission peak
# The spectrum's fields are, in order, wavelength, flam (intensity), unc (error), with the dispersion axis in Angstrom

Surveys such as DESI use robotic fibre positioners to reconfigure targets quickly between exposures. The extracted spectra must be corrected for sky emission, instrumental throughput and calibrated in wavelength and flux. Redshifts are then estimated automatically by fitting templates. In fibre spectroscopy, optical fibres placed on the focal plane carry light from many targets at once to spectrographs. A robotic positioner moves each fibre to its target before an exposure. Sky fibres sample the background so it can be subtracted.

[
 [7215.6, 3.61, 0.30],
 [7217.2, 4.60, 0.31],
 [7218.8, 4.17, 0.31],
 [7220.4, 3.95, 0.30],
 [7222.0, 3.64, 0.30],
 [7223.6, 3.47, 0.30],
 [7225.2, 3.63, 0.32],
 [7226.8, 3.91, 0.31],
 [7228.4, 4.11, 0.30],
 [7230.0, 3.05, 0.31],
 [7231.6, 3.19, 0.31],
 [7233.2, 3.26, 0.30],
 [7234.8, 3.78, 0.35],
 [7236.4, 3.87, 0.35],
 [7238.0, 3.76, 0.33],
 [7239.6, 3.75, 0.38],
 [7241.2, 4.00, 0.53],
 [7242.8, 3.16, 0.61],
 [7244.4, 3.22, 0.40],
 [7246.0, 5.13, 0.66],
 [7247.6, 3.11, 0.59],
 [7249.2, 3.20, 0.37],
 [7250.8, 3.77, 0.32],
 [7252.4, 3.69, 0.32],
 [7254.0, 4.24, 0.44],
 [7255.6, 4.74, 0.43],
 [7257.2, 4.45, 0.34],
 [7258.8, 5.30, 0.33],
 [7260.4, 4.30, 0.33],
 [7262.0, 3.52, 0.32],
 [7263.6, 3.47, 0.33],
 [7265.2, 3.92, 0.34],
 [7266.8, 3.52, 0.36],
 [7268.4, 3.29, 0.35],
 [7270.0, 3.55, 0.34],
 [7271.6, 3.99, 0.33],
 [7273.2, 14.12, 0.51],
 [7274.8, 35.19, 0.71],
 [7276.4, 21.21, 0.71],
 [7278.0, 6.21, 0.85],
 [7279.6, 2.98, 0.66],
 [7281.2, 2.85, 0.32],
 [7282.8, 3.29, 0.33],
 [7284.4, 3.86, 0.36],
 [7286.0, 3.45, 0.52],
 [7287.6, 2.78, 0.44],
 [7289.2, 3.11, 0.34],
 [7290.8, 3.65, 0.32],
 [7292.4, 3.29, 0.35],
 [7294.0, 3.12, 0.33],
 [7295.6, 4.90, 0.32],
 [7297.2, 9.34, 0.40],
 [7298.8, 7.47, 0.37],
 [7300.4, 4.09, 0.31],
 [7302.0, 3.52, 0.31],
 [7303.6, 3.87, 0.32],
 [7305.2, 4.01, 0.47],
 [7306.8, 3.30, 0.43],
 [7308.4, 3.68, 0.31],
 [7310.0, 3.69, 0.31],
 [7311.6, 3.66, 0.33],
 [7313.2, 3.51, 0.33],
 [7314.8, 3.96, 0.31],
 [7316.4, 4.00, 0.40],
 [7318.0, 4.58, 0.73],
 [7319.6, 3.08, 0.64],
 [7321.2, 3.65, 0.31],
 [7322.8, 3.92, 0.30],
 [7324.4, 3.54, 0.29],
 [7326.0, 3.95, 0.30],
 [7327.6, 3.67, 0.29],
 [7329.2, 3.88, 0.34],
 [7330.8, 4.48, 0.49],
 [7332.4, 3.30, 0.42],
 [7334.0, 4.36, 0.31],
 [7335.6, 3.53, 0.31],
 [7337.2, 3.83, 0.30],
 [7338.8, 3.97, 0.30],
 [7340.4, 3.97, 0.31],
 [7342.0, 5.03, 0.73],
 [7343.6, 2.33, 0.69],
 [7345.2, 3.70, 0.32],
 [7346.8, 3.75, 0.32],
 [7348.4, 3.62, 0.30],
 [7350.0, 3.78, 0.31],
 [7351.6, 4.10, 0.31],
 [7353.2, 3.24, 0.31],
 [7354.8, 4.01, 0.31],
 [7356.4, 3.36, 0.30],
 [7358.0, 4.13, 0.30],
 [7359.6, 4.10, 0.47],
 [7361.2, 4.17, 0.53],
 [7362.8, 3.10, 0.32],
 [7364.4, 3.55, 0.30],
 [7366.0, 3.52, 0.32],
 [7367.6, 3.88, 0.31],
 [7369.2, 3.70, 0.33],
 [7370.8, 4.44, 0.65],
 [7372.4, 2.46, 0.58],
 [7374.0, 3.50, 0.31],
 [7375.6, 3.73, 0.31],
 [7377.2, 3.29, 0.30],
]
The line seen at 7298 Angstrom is [N II] 6583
